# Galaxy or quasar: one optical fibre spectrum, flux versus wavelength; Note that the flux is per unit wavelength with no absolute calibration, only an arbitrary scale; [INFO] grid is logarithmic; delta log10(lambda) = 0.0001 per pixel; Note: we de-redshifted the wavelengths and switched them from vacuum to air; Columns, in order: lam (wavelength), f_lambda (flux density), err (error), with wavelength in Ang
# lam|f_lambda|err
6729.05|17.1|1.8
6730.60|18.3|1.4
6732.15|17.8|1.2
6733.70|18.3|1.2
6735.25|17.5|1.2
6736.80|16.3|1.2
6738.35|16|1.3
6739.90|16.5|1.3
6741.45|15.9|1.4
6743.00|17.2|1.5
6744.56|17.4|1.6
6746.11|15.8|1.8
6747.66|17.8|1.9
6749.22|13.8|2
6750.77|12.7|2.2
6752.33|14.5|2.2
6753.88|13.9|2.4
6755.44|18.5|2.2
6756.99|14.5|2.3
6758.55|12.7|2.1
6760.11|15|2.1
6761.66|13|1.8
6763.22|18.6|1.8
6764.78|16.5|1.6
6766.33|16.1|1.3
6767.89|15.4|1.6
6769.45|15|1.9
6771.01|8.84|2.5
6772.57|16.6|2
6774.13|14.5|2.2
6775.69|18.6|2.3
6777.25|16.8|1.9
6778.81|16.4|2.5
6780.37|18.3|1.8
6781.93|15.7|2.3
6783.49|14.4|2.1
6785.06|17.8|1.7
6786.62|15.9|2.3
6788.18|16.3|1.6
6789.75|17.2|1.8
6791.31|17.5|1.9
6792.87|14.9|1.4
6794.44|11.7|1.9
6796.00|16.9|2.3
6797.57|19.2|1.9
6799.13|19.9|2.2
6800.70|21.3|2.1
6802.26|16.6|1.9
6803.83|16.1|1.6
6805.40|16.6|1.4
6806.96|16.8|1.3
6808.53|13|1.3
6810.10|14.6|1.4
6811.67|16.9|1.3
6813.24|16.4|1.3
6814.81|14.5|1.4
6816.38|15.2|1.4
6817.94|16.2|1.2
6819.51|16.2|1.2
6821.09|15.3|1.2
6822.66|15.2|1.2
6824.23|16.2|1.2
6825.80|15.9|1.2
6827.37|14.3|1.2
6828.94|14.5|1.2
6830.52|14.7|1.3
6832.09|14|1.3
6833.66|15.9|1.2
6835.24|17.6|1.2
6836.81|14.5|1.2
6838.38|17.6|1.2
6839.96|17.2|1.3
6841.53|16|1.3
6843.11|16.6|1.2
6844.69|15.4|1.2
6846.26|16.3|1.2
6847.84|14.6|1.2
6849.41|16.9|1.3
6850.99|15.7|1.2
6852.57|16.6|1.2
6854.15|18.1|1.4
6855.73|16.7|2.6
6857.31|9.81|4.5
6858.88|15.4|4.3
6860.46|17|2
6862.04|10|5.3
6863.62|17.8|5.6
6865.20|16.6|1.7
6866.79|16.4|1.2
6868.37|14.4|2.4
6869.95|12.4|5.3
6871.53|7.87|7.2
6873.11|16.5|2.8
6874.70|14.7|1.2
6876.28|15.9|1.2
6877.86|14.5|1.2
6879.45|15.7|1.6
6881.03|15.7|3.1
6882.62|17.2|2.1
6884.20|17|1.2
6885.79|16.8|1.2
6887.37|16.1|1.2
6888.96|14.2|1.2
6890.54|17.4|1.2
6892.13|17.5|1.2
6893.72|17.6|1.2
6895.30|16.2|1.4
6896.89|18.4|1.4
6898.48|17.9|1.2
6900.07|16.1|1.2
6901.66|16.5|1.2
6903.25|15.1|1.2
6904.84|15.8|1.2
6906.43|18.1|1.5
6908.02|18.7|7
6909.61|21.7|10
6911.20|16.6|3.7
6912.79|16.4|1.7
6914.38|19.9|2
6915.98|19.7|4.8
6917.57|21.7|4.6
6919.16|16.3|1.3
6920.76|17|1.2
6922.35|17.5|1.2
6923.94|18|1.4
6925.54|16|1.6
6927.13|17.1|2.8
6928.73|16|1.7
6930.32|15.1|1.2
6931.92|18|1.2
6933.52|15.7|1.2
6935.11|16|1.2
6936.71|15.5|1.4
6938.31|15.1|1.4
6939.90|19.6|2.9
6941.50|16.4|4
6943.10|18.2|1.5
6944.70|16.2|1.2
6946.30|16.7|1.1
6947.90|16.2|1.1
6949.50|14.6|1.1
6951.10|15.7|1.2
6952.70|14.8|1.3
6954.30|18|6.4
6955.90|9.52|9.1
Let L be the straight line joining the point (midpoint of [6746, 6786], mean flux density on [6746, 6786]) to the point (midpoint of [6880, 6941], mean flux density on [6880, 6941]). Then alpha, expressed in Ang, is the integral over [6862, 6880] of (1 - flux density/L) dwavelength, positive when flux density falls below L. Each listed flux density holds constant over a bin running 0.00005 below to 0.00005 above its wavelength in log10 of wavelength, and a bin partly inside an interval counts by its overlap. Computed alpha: 2.3 Ang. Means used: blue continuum 15.4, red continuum 17.1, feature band 14.6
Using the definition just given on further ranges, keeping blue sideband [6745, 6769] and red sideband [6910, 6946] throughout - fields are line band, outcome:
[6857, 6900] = 3.0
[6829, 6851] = 0.5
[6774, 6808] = -2.5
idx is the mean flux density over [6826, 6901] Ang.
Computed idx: 15.7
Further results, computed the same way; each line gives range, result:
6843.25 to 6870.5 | 15.4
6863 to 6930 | 16.6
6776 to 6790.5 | 16.6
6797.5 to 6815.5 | 16.7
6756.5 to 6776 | 14.9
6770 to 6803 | 16.4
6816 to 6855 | 15.9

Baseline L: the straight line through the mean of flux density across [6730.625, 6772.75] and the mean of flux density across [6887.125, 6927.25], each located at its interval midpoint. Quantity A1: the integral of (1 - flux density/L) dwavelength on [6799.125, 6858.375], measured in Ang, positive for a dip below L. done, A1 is 2.4 Ang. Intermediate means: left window 15.7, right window 17.5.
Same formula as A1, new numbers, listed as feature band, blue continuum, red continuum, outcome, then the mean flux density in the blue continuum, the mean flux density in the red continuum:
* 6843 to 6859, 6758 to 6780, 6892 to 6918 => 1.17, 15.4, 17.8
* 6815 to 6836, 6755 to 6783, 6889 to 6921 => 1.27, 15.6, 17.7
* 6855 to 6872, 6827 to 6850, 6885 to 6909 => 2.19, 15.8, 16.9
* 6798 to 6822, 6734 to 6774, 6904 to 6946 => -0.48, 15.5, 17.4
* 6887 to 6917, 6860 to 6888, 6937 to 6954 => -3.46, 15.1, 16.4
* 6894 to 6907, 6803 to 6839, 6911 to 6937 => 0.07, 15.6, 17.3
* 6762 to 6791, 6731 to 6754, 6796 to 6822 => 0.62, 16.2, 16.5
